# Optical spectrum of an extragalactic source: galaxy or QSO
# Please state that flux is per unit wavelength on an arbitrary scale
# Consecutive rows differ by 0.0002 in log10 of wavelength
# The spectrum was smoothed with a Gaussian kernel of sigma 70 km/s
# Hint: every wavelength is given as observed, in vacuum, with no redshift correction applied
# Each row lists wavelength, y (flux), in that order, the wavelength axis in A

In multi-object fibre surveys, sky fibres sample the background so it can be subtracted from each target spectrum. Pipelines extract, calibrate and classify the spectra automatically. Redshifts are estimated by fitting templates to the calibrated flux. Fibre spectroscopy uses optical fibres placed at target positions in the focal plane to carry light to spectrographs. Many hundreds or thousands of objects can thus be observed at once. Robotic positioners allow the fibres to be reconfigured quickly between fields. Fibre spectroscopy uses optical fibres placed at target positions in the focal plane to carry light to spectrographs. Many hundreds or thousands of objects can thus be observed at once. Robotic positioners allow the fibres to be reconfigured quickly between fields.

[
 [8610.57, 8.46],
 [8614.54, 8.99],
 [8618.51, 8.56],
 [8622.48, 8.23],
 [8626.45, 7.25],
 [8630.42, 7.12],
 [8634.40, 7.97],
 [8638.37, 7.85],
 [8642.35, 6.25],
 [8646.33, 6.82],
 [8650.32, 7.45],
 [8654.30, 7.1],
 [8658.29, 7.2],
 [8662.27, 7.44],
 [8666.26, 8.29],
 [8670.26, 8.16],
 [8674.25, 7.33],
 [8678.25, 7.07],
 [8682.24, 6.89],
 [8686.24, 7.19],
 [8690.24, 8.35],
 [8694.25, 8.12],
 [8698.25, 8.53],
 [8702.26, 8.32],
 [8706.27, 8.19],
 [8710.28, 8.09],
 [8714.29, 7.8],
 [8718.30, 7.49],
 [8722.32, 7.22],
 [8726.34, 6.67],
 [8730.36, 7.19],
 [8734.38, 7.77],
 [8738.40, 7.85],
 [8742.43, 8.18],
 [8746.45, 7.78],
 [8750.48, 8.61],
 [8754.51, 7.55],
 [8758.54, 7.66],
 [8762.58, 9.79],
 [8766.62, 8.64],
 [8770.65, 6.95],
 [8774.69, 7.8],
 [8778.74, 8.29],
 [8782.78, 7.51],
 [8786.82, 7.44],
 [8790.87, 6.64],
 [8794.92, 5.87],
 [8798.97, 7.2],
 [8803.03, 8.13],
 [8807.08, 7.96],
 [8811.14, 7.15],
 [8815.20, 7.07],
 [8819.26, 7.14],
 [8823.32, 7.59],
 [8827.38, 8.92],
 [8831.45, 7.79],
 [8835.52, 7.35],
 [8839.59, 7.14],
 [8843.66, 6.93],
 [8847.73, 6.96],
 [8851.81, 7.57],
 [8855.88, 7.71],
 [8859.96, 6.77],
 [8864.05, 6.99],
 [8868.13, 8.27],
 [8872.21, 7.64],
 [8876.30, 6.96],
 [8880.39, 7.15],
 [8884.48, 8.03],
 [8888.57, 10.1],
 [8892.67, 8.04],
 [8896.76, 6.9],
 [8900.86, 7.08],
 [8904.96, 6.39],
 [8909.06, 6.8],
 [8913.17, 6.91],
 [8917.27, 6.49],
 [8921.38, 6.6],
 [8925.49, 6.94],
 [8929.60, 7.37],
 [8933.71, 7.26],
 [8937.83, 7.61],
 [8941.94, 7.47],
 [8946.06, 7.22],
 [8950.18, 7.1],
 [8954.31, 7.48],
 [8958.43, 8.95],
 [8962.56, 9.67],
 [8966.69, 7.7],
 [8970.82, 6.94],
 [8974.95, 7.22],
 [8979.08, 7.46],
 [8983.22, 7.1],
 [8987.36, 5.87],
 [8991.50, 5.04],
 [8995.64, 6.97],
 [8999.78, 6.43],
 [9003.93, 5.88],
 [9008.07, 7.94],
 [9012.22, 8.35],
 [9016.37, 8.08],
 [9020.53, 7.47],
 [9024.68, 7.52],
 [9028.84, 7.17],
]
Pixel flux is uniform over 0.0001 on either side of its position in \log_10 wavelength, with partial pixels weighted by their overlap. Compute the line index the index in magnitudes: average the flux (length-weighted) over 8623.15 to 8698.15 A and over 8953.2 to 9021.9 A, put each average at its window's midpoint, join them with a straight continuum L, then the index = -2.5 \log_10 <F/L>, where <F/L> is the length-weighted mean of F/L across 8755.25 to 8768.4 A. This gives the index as -0.16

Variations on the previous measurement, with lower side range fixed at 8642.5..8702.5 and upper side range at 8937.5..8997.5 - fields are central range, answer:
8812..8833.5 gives -0.03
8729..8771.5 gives -0.08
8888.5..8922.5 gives 0.04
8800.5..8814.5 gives -0.03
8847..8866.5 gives 0.02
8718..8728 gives 0.07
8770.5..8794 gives 0.01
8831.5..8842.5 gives 0.01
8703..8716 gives -0.07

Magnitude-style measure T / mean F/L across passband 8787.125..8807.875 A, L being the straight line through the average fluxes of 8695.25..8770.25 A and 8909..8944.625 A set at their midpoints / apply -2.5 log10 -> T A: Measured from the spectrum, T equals 0.076 mag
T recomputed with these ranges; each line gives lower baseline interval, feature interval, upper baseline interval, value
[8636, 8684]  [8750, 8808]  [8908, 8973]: -0.05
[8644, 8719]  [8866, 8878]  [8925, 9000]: -0.03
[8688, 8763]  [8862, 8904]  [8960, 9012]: -0.04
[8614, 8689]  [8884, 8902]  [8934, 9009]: -0.11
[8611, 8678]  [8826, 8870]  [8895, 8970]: -0.01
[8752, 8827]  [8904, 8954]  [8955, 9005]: 0.03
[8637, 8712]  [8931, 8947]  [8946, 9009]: -0.03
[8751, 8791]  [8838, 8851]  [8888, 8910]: 0.08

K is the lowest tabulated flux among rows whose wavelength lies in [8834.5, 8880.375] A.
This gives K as 6.77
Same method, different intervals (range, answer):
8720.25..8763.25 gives 6.67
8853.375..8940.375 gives 6.39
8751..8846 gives 5.87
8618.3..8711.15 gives 6.25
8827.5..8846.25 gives 6.93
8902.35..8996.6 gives 5.04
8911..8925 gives 6.49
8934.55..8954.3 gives 7.1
